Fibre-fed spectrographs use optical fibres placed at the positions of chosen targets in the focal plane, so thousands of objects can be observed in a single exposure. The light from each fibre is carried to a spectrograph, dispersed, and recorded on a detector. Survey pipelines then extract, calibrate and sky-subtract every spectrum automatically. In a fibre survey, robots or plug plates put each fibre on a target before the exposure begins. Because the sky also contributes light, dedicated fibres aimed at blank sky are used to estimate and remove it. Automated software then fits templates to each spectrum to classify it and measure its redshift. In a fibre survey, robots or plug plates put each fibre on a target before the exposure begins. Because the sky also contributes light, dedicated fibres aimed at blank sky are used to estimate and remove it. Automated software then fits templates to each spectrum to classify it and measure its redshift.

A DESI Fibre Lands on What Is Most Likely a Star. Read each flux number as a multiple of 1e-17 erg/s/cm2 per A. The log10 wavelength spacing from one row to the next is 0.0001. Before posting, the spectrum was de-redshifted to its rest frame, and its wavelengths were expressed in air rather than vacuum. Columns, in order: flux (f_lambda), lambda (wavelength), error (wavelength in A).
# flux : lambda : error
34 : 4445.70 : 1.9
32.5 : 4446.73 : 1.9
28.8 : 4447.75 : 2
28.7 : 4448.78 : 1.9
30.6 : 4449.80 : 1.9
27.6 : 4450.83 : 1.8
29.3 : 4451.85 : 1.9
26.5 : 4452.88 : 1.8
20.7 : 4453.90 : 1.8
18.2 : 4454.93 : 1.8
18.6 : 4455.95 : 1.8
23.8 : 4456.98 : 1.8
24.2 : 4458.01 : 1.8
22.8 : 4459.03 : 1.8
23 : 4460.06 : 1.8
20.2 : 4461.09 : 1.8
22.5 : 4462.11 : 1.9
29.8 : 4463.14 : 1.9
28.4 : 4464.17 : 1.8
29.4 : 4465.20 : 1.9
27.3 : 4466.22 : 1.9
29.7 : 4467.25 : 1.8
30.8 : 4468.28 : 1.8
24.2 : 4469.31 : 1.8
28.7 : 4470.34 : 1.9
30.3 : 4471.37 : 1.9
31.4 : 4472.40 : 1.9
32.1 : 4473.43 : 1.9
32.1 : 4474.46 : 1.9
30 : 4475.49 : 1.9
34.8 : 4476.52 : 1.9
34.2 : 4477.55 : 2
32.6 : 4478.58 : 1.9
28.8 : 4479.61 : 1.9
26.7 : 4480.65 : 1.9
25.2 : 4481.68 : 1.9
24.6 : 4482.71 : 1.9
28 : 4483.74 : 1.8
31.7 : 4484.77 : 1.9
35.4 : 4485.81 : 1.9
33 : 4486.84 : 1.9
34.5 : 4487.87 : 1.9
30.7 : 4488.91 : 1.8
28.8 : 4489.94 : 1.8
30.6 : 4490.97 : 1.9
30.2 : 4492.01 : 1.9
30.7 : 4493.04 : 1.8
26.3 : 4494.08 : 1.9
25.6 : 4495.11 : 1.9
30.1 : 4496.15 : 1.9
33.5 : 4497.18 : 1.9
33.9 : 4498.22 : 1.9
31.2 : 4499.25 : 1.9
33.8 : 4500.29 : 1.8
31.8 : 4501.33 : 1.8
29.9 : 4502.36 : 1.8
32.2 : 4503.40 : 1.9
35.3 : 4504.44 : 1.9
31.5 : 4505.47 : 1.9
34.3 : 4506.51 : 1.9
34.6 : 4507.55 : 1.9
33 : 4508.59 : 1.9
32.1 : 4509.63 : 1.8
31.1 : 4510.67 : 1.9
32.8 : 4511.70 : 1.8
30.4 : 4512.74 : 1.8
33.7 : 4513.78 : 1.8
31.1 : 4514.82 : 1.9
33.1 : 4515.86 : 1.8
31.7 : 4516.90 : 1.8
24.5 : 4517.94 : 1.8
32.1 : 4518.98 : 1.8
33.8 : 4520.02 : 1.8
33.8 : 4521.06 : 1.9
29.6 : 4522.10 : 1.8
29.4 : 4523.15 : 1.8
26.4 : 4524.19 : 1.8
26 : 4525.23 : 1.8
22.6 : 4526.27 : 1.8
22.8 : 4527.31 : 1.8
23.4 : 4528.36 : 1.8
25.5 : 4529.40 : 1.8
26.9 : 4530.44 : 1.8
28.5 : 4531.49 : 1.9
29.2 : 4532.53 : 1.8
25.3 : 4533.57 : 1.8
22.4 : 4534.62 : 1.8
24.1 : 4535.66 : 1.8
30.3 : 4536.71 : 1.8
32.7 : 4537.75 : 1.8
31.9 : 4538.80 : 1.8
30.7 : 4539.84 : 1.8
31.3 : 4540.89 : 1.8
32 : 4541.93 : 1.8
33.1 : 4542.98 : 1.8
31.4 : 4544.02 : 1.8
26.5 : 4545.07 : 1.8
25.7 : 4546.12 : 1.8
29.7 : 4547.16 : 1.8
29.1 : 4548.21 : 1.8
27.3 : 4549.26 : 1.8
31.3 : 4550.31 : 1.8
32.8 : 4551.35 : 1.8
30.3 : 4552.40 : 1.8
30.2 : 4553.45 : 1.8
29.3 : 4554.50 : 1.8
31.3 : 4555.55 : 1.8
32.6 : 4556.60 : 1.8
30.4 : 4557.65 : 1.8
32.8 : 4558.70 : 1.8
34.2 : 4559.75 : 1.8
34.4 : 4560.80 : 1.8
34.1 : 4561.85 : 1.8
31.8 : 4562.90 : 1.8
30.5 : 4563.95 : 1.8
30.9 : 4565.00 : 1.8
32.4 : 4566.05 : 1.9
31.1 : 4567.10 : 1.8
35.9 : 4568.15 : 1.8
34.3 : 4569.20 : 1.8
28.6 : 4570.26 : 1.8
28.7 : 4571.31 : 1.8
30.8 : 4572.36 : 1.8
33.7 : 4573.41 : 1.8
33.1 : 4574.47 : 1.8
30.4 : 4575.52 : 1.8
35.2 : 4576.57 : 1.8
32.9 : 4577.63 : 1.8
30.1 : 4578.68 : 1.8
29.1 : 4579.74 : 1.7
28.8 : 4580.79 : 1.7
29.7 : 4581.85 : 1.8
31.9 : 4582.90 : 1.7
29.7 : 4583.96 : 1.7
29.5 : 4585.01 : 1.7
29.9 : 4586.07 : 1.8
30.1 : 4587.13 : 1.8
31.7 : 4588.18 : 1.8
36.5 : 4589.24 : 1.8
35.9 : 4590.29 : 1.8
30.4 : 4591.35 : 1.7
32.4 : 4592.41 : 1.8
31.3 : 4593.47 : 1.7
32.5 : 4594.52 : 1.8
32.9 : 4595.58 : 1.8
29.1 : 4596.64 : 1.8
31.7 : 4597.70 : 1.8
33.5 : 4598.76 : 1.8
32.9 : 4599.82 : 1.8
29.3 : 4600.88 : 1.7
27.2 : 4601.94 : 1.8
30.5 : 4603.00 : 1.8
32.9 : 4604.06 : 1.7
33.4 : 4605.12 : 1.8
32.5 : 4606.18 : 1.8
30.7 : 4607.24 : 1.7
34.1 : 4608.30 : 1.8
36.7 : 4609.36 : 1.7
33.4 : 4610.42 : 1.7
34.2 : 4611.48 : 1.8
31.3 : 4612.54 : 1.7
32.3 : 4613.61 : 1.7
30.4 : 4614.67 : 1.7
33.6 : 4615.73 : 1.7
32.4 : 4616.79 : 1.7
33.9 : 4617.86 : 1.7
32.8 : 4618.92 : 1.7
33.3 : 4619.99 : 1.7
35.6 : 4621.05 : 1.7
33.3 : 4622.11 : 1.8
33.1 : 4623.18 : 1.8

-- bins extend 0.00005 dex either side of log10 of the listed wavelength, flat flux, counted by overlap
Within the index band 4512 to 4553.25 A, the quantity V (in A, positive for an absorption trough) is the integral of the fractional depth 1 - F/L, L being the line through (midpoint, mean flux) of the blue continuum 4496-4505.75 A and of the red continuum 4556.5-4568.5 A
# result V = 4.4 A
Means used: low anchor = 32.4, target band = 29.1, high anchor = 32.6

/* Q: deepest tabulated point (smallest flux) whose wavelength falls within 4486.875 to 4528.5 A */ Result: 22.6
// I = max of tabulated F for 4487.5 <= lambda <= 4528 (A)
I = 35.3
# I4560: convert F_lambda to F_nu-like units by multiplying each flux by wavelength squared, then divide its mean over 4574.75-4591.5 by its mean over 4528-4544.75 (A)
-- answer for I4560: 1.1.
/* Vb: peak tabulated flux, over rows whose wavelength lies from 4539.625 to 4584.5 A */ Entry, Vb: 35.9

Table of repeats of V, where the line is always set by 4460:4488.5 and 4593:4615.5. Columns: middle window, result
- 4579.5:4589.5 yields 0.3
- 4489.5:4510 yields -1.1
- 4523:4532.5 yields 1.5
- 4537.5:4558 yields 0.3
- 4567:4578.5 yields -0.3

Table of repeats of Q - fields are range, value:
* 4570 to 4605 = 27.2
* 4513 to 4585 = 22.4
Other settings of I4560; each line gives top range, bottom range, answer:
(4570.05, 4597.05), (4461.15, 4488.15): 1.11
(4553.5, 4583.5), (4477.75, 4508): 1.06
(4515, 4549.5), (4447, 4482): 1.07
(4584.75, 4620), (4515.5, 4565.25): 1.12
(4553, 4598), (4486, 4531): 1.07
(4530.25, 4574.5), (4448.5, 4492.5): 1.12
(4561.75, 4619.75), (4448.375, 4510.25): 1.15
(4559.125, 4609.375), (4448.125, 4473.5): 1.28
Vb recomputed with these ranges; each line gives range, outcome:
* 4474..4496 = 35.4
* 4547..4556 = 32.8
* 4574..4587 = 35.2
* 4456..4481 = 34.8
